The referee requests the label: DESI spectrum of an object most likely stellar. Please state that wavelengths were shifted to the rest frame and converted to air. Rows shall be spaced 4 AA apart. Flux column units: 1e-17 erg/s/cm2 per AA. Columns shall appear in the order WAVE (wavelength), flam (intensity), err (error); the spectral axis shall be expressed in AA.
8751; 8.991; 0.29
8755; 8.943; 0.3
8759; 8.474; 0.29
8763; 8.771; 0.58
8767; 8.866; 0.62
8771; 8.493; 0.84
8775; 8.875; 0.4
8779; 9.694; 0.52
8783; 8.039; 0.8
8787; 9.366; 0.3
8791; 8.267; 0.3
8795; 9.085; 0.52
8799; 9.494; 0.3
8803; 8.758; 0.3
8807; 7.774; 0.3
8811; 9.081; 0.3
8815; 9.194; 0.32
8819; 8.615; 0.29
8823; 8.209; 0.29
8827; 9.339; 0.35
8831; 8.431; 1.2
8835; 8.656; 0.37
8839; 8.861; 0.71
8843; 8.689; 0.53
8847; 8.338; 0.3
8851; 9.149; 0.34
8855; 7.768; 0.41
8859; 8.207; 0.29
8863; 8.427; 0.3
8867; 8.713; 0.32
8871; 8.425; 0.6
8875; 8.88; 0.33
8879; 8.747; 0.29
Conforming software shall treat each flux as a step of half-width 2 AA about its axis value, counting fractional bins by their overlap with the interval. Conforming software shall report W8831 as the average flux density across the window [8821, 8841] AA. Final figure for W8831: 8.7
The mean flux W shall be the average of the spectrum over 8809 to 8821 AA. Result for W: 8.96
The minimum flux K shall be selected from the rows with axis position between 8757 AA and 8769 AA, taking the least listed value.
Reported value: 8.474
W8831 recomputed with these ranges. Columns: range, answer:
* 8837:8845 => 8.78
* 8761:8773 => 8.71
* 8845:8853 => 8.74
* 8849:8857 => 8.46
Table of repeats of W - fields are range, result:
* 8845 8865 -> 8.38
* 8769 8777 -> 8.68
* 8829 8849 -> 8.6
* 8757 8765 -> 8.62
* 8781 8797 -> 8.69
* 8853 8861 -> 7.99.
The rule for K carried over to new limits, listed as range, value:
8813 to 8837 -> 8.209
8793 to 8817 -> 7.774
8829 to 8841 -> 8.431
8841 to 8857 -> 7.768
